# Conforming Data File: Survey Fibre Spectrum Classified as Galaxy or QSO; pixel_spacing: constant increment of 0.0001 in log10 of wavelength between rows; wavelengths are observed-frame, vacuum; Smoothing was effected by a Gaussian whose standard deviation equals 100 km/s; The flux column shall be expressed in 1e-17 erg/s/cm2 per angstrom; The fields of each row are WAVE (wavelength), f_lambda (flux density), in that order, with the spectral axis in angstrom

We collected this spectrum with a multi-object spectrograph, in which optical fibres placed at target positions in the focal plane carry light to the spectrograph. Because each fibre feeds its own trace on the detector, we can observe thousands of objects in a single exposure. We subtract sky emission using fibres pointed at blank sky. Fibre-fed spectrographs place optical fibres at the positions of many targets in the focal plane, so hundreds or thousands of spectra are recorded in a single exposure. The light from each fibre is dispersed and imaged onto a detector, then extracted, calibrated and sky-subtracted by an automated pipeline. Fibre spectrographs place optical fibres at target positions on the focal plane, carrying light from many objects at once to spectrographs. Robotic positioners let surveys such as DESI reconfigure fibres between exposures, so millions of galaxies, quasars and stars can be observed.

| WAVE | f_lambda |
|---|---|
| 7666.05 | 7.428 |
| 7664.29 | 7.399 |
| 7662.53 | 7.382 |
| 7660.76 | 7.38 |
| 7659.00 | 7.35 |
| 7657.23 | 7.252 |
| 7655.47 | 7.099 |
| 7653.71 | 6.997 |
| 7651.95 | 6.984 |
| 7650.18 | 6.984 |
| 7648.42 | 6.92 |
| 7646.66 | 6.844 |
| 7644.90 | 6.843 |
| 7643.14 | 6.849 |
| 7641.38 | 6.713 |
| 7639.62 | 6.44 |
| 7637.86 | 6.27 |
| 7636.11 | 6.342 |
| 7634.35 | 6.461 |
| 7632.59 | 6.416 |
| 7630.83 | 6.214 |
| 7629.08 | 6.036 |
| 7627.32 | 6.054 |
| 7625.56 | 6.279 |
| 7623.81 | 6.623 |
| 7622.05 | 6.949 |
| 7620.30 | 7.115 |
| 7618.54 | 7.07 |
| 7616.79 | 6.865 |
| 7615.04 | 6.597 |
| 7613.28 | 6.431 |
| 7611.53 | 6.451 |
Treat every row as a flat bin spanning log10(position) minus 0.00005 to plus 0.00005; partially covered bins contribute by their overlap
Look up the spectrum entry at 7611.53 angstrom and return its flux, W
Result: 6.451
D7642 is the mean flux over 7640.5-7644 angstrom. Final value 6.78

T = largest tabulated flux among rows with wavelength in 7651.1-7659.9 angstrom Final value 7.35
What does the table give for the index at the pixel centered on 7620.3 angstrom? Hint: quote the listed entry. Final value 7.115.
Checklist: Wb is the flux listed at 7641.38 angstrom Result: 6.713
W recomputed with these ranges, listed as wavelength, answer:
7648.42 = 6.92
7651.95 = 6.984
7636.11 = 6.342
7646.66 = 6.844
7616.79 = 6.865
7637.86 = 6.27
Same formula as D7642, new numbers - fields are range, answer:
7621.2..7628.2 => 6.47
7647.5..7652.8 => 6.95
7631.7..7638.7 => 6.37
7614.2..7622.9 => 6.93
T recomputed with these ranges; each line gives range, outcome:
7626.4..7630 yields 6.054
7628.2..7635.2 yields 6.461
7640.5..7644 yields 6.849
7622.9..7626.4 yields 6.623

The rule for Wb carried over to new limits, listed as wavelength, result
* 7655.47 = 7.099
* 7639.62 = 6.44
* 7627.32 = 6.054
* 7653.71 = 6.997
